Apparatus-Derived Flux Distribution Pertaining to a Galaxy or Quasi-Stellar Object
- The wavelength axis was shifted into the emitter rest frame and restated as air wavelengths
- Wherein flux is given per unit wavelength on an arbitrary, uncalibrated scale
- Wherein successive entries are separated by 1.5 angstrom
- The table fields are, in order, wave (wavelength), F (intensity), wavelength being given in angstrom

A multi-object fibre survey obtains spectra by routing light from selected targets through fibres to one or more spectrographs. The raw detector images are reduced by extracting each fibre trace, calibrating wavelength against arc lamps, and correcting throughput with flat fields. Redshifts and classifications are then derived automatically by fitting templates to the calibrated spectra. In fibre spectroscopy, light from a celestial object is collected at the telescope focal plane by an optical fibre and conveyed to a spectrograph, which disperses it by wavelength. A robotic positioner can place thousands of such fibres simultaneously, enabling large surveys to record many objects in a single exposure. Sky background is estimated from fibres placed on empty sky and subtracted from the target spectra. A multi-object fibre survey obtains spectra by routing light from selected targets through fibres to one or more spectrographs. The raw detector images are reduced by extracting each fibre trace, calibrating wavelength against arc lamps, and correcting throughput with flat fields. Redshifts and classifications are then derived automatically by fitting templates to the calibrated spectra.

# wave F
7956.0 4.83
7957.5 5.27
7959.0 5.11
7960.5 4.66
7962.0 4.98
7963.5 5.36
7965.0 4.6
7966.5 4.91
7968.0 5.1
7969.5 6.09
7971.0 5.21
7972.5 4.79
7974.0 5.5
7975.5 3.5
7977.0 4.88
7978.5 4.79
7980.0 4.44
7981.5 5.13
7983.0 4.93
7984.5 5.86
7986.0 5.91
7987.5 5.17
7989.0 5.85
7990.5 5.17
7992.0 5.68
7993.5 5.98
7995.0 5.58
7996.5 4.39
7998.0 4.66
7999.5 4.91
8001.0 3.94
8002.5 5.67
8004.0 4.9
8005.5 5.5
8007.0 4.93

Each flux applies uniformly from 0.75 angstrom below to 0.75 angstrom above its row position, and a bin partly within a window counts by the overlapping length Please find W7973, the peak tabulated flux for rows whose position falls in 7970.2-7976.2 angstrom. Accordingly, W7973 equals 5.5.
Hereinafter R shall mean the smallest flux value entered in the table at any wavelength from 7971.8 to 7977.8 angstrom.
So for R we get 3.5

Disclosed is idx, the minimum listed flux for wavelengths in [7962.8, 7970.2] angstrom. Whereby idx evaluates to 4.6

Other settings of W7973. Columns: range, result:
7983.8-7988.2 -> 5.91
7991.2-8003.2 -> 5.98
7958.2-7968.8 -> 5.36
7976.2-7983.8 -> 5.13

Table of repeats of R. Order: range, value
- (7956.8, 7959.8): 5.11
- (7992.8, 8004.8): 3.94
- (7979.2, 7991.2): 4.44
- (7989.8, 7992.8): 5.17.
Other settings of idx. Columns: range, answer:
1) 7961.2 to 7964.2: 4.98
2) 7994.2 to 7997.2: 4.39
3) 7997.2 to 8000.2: 4.66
